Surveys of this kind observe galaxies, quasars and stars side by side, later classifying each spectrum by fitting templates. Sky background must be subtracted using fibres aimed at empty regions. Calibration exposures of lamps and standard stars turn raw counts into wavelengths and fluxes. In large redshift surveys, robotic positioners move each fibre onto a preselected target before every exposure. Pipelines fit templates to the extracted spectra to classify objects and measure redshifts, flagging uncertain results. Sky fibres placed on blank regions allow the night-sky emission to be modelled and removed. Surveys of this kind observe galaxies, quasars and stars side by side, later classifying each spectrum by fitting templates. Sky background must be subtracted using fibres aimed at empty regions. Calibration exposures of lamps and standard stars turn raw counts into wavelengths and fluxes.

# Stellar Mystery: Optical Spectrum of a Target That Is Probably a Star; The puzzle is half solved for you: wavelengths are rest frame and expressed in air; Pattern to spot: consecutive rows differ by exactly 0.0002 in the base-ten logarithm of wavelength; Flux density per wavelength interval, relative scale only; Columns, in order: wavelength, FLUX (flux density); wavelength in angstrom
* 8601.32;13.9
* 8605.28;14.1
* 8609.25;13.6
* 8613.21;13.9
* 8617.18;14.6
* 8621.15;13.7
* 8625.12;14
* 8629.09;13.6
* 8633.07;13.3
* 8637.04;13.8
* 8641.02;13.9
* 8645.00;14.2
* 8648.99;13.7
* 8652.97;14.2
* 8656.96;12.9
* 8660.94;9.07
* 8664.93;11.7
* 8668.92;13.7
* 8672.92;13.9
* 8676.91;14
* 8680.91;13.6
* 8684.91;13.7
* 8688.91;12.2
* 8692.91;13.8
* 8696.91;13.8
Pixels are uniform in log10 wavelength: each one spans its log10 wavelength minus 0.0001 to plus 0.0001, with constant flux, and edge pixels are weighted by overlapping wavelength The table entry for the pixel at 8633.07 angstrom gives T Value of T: 13.3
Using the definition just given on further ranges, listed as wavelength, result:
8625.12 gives 14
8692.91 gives 13.8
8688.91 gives 12.2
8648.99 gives 13.7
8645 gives 14.2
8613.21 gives 13.9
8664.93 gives 11.7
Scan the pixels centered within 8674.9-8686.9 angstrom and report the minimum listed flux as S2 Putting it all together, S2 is 13.6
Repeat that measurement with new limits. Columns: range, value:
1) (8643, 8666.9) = 9.07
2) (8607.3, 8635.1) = 13.3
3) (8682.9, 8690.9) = 12.2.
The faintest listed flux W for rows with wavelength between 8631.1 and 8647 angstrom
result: 13.3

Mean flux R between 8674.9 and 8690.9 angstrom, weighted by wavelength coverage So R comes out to 13.4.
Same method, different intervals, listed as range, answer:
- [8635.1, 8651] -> 13.9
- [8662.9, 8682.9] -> 13.4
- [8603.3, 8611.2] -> 13.8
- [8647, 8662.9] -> 12.5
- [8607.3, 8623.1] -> 14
